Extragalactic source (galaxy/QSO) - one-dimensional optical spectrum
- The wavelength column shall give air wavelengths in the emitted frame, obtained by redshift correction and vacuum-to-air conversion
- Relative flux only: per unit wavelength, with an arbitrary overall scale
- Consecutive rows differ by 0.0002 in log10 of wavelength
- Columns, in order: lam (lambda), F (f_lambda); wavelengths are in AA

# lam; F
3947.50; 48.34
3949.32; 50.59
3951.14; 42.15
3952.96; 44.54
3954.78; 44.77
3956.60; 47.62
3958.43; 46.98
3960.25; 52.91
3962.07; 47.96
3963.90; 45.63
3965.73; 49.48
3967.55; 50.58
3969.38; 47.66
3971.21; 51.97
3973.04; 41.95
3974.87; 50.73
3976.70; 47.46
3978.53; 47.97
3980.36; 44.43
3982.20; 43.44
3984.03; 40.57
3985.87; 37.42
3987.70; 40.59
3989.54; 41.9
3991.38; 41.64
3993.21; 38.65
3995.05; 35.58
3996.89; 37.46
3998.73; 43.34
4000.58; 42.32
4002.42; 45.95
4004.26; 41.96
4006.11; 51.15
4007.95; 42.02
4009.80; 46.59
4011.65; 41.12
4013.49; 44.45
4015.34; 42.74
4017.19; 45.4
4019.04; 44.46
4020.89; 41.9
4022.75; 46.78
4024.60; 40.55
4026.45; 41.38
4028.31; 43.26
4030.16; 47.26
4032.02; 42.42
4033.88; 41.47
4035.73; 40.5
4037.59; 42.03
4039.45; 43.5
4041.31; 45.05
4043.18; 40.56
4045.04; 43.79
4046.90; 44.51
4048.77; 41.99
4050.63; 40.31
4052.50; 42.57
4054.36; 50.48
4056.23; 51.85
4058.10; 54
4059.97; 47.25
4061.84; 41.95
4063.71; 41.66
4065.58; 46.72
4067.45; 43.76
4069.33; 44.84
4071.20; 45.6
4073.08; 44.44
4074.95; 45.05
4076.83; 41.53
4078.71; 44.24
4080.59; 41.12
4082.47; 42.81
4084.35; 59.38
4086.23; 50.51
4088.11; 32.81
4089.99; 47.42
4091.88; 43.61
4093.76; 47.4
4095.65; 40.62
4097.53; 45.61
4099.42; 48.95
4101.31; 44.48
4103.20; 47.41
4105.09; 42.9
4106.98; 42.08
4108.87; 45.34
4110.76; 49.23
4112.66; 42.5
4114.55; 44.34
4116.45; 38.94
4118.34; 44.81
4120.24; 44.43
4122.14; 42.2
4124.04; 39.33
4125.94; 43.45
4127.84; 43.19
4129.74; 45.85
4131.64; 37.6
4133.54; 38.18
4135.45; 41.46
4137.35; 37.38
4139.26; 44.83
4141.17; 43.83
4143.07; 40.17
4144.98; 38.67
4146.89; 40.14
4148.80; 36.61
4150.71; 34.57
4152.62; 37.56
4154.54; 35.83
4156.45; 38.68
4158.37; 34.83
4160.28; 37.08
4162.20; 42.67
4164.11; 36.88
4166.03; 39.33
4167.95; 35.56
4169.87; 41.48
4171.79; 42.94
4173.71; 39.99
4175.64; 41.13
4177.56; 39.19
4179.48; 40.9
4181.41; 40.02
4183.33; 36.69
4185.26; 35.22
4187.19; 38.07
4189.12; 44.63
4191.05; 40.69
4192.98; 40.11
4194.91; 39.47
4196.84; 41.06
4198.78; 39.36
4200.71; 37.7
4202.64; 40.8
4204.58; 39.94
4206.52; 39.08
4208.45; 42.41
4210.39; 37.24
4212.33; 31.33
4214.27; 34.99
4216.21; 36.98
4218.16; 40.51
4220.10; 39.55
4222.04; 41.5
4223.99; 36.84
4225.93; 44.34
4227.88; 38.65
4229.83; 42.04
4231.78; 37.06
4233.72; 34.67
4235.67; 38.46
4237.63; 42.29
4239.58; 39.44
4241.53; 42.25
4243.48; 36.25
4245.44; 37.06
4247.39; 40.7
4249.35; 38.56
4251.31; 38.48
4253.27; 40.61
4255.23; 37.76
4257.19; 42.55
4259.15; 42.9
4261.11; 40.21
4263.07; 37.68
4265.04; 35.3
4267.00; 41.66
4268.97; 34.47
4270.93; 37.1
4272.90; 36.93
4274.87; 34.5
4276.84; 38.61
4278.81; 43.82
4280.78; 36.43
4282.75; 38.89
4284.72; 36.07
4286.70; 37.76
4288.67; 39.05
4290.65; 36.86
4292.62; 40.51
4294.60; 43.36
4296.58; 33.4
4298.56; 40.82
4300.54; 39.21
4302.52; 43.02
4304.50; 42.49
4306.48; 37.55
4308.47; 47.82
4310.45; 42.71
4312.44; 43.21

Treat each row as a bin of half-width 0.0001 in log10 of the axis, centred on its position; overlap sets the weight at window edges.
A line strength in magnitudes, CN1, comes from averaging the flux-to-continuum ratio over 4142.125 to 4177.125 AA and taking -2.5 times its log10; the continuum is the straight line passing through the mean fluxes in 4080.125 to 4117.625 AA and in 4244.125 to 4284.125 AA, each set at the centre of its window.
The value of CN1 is 0.108 mag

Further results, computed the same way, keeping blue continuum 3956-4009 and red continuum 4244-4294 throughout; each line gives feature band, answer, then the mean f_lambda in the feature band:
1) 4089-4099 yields -0.07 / 45.1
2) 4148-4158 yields 0.13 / 36.5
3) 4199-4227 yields 0.03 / 38.8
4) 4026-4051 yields 0.02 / 42.8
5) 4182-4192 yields 0.03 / 39.1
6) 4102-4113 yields -0.07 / 45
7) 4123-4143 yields 0.00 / 41.5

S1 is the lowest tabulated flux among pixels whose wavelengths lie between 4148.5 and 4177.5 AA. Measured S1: 34.57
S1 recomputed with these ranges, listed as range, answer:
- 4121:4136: 37.6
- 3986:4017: 35.58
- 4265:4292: 34.47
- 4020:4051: 40.31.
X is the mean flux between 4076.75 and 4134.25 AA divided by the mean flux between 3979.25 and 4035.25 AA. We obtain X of 1.0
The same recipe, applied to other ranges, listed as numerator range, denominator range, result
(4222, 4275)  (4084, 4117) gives 0.87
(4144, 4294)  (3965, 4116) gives 0.88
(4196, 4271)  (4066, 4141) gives 0.89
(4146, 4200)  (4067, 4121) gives 0.87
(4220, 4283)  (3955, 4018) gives 0.87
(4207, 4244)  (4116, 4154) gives 0.96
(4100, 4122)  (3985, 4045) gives 1.04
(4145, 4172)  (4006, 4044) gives 0.88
